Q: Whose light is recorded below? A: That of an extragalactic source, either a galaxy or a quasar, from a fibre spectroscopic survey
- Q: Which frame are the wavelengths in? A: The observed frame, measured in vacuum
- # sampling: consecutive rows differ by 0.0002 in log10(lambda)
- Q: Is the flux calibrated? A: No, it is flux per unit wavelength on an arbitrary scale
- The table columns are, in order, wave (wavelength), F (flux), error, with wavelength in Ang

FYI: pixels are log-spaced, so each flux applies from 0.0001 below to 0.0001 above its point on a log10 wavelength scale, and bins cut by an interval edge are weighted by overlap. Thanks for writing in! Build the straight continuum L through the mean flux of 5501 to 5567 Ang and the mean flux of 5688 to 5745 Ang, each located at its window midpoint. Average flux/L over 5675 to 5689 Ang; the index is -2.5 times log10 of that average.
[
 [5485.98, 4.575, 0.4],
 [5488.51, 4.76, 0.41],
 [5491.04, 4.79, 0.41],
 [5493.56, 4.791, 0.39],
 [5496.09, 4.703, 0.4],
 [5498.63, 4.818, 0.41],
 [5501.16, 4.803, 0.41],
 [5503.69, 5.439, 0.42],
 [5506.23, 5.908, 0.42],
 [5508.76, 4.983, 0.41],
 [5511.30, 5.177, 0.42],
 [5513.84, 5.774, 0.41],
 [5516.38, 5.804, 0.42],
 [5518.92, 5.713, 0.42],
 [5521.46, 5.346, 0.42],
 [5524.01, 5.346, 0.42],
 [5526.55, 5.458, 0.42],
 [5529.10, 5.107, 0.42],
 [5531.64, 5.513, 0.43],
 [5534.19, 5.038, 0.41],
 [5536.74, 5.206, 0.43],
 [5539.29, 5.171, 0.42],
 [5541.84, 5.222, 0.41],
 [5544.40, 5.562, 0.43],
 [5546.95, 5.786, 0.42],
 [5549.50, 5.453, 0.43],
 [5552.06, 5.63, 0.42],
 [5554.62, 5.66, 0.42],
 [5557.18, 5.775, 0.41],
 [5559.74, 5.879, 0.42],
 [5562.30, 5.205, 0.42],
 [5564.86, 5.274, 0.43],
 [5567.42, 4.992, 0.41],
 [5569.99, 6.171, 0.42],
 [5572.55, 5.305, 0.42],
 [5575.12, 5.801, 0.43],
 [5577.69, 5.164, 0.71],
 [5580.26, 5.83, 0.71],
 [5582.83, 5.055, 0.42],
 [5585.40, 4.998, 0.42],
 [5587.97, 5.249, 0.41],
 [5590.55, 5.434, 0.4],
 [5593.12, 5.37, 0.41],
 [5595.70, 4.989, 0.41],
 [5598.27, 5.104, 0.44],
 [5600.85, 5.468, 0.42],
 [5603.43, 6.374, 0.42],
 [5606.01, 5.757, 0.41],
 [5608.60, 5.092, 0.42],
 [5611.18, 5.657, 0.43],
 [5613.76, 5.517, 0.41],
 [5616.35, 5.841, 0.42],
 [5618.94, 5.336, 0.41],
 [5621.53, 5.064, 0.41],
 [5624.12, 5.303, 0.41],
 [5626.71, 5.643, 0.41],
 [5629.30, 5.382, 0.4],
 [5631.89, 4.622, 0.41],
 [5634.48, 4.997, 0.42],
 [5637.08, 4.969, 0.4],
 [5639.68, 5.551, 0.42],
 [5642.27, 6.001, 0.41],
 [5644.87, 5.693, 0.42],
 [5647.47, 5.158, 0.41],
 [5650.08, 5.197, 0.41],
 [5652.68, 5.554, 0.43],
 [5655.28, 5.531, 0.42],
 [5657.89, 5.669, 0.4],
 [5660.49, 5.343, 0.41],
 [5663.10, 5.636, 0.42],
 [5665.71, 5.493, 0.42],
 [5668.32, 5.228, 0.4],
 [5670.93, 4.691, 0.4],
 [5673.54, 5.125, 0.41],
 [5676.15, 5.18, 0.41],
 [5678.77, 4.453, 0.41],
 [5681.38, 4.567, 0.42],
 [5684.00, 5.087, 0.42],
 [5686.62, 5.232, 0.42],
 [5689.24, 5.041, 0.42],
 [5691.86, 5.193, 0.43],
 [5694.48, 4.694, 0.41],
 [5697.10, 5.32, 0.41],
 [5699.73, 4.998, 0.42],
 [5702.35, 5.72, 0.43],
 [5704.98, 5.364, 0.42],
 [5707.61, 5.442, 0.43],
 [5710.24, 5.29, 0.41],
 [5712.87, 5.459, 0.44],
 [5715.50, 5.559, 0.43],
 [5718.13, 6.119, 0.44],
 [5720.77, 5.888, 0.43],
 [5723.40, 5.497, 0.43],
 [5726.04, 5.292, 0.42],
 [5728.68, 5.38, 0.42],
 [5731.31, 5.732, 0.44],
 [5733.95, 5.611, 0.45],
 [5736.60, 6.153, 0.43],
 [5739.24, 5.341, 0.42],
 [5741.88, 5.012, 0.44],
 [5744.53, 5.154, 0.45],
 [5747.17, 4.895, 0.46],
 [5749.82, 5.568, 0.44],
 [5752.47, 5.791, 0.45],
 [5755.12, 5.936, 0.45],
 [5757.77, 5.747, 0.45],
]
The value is 0.11 mag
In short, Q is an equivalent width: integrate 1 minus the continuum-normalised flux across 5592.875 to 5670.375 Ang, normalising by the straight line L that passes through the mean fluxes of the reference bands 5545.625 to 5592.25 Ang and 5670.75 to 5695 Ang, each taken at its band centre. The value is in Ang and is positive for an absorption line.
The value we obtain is -3.4 Ang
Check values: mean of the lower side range 5.48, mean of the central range 5.41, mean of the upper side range 4.95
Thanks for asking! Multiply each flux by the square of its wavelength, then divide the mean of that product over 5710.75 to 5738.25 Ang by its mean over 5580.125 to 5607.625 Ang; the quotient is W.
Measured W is 1.10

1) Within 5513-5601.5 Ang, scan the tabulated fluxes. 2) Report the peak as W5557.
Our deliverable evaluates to 6.171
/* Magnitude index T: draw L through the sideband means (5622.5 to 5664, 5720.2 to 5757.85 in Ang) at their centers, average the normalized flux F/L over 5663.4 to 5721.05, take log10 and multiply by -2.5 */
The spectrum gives 0.05 mag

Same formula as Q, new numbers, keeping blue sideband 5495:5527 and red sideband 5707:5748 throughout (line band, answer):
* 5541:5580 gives -1.2 Ang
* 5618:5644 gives 0.6 Ang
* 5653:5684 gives 1.5 Ang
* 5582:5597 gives 0.6 Ang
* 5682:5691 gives 0.6 Ang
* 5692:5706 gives 0.7 Ang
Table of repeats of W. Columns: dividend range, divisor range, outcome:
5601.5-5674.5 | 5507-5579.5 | 1.03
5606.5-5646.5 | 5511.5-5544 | 1.04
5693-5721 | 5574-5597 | 1.06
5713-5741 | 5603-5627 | 1.06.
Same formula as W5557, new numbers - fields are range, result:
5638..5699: 6.001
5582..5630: 6.374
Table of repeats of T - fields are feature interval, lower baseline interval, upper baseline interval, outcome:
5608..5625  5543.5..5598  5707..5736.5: 0.016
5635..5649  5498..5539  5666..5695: -0.077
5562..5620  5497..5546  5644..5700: -0.035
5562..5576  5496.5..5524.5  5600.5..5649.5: -0.014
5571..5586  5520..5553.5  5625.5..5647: -0.005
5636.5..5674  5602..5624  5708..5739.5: 0.035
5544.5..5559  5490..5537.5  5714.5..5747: -0.071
